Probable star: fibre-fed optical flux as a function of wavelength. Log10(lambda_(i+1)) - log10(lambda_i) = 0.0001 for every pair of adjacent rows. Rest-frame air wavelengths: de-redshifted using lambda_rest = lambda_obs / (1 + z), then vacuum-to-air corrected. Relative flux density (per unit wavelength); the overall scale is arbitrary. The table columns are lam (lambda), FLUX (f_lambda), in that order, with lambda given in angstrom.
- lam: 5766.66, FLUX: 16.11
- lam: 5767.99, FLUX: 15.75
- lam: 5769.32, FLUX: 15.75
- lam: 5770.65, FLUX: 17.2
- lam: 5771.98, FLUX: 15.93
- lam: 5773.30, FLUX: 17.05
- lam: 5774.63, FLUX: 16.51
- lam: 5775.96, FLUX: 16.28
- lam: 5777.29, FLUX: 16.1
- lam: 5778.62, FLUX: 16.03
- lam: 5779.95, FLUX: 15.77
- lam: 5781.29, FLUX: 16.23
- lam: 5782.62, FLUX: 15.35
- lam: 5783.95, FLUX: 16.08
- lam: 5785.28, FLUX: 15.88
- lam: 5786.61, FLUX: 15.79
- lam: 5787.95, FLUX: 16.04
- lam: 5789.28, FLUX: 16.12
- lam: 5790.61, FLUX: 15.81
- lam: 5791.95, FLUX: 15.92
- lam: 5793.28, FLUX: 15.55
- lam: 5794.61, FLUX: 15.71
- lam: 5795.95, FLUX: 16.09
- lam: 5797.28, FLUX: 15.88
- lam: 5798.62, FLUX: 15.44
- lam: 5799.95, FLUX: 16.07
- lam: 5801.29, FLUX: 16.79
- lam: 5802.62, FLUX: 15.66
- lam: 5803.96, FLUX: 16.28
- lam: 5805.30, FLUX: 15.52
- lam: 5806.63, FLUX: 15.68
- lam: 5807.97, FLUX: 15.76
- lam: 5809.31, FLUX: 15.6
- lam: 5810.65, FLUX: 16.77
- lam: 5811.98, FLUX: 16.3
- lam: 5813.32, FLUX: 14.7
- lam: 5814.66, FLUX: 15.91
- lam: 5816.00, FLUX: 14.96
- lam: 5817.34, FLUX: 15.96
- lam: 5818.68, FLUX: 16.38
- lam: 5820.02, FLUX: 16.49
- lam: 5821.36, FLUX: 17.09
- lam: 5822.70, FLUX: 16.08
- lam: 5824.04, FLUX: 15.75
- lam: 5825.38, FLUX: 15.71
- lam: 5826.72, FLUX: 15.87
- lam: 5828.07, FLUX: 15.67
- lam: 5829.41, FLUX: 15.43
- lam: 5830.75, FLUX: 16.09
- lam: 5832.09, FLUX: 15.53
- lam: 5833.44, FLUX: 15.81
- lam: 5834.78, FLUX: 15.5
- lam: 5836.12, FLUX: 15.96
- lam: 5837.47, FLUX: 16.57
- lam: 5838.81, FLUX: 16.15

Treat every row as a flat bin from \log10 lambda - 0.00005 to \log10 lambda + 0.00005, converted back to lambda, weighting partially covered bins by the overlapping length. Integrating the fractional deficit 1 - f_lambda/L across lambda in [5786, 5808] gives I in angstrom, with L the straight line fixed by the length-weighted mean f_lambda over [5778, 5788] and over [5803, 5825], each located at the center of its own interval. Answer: 0.0 angstrom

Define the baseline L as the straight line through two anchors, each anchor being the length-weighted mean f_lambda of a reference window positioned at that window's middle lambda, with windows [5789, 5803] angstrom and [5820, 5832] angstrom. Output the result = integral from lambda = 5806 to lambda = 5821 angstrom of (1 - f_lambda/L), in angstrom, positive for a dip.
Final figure 0.1 angstrom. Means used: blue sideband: 15.9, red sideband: 16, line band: 15.9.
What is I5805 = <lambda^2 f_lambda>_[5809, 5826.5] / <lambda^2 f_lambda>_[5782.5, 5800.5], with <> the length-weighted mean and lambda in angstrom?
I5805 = 1.02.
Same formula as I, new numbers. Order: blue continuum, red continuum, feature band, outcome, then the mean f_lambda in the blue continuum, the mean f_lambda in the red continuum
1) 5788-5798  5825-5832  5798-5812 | -0.1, 15.9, 15.7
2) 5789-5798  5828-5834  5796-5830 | -0.3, 15.9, 15.7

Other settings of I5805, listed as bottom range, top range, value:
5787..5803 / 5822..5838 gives 1.01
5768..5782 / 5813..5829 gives 0.99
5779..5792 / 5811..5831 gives 1.01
